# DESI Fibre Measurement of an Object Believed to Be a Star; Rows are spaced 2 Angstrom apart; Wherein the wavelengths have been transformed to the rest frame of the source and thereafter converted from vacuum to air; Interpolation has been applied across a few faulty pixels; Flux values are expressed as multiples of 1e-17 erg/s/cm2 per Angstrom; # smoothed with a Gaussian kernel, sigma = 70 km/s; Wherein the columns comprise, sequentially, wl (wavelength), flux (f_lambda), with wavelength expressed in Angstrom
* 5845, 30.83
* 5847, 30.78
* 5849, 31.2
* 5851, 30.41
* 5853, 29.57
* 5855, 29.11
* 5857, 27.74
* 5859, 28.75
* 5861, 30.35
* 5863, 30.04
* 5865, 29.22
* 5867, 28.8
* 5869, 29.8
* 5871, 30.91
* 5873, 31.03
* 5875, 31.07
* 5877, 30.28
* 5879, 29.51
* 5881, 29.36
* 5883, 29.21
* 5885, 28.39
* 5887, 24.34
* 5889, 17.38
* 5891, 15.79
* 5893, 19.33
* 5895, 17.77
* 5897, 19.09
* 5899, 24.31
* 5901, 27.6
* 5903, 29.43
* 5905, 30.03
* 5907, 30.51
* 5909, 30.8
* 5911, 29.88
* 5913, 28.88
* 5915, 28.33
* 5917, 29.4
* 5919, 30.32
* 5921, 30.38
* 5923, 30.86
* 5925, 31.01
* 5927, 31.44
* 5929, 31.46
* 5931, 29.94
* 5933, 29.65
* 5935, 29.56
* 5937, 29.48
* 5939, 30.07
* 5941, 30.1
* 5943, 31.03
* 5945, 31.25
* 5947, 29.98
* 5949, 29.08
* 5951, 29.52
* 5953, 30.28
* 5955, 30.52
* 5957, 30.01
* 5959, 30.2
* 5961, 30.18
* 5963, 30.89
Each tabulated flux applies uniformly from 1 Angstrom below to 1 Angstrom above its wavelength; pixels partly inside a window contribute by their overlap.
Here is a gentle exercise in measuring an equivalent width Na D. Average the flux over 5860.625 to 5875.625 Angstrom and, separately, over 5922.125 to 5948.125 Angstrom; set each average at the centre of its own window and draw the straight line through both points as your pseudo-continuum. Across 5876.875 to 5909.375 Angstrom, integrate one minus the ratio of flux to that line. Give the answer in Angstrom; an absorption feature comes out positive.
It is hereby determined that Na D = 5.4 Angstrom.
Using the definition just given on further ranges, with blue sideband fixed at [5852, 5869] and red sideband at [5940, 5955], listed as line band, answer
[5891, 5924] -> 3.1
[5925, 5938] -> -0.1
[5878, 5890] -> 1.3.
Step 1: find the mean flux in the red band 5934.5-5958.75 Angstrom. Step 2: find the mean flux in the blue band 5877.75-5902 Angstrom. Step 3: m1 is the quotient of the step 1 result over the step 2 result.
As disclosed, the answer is 1.28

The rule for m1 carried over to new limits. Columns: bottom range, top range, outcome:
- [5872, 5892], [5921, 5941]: 1.14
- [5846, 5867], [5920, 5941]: 1.02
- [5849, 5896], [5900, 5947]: 1.10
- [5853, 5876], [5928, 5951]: 1.01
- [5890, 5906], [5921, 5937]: 1.33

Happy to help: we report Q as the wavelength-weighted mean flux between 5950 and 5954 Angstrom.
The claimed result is 29.9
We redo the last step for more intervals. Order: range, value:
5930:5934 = 29.8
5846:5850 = 31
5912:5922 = 29.5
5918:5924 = 30.5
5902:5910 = 30.2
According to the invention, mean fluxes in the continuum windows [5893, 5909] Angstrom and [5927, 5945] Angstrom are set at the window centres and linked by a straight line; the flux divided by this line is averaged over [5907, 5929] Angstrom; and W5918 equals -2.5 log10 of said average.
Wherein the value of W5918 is -0.09 mag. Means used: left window 25.5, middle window 30.2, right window 30.3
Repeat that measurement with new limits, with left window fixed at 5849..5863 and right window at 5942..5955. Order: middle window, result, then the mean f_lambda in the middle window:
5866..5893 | 0.100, 27.1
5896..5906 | 0.146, 26.1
